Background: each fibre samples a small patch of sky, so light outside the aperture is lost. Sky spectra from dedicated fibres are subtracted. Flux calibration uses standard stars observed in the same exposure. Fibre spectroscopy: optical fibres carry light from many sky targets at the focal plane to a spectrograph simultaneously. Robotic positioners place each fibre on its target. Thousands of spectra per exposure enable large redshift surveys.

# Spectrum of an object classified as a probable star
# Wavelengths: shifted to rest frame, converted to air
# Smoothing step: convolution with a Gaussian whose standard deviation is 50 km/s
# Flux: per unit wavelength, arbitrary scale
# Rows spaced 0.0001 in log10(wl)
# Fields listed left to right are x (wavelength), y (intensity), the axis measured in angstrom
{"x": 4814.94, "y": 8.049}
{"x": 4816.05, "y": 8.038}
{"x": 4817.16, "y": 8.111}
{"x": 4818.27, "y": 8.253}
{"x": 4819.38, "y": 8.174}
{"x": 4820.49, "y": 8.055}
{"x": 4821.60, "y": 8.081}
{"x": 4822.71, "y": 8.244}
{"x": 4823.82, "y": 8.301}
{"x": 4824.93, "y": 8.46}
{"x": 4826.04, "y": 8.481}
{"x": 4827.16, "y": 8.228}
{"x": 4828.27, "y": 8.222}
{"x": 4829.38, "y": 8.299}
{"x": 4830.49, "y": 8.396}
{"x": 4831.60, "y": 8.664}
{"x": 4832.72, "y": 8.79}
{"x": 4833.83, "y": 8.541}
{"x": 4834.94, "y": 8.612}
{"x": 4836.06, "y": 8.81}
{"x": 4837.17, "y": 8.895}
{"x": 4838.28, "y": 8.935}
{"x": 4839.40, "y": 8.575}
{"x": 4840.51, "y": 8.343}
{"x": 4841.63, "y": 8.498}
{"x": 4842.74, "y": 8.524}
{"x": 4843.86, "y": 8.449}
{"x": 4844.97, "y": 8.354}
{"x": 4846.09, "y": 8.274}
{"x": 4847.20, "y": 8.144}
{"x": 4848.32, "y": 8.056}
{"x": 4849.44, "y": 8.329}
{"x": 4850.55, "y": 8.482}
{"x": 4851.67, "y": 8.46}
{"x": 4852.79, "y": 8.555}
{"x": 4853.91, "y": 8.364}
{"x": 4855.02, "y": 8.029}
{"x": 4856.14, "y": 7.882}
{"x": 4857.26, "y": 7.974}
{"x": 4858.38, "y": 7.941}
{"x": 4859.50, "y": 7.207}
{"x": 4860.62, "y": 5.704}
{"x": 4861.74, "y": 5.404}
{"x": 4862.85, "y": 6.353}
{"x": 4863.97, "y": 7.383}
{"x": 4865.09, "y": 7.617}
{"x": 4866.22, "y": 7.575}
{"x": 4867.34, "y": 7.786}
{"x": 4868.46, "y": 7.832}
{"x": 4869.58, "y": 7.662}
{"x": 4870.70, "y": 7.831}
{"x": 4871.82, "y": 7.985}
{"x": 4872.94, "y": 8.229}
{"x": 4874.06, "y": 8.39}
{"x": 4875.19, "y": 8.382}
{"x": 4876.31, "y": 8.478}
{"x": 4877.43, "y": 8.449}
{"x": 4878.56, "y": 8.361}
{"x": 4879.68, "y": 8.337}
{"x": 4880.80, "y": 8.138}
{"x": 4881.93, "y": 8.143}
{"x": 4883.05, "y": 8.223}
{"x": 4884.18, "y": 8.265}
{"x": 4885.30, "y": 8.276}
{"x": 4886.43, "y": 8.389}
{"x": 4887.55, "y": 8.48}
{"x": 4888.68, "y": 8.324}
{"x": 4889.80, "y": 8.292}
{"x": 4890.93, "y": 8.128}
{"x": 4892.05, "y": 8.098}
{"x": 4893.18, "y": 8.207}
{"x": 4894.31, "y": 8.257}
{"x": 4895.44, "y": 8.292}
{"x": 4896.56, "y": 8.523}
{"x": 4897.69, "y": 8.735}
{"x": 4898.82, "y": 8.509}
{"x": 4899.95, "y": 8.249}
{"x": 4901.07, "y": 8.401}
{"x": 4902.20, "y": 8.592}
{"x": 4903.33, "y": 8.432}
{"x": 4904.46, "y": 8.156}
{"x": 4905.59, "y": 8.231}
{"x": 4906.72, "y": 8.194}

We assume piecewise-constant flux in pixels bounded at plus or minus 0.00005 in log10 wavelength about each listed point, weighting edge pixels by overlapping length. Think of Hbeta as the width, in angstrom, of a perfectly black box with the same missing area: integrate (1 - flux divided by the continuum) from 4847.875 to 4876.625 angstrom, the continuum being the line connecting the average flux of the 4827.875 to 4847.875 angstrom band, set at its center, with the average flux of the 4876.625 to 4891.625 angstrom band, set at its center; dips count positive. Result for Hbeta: 2.20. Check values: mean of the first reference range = 8.52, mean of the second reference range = 8.3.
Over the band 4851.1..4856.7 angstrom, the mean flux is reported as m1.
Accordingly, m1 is 8.25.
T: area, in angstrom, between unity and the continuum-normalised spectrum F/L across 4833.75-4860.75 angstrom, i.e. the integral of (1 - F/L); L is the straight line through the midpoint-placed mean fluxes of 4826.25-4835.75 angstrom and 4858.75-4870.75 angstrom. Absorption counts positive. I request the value -1.6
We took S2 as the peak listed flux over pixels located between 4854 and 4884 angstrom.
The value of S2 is 8.478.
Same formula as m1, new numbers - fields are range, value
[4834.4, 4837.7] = 8.76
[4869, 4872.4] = 7.84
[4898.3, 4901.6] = 8.4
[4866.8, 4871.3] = 7.79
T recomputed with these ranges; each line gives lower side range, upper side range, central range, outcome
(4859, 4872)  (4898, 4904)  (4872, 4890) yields -1.4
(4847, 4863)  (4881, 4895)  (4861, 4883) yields 0.5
